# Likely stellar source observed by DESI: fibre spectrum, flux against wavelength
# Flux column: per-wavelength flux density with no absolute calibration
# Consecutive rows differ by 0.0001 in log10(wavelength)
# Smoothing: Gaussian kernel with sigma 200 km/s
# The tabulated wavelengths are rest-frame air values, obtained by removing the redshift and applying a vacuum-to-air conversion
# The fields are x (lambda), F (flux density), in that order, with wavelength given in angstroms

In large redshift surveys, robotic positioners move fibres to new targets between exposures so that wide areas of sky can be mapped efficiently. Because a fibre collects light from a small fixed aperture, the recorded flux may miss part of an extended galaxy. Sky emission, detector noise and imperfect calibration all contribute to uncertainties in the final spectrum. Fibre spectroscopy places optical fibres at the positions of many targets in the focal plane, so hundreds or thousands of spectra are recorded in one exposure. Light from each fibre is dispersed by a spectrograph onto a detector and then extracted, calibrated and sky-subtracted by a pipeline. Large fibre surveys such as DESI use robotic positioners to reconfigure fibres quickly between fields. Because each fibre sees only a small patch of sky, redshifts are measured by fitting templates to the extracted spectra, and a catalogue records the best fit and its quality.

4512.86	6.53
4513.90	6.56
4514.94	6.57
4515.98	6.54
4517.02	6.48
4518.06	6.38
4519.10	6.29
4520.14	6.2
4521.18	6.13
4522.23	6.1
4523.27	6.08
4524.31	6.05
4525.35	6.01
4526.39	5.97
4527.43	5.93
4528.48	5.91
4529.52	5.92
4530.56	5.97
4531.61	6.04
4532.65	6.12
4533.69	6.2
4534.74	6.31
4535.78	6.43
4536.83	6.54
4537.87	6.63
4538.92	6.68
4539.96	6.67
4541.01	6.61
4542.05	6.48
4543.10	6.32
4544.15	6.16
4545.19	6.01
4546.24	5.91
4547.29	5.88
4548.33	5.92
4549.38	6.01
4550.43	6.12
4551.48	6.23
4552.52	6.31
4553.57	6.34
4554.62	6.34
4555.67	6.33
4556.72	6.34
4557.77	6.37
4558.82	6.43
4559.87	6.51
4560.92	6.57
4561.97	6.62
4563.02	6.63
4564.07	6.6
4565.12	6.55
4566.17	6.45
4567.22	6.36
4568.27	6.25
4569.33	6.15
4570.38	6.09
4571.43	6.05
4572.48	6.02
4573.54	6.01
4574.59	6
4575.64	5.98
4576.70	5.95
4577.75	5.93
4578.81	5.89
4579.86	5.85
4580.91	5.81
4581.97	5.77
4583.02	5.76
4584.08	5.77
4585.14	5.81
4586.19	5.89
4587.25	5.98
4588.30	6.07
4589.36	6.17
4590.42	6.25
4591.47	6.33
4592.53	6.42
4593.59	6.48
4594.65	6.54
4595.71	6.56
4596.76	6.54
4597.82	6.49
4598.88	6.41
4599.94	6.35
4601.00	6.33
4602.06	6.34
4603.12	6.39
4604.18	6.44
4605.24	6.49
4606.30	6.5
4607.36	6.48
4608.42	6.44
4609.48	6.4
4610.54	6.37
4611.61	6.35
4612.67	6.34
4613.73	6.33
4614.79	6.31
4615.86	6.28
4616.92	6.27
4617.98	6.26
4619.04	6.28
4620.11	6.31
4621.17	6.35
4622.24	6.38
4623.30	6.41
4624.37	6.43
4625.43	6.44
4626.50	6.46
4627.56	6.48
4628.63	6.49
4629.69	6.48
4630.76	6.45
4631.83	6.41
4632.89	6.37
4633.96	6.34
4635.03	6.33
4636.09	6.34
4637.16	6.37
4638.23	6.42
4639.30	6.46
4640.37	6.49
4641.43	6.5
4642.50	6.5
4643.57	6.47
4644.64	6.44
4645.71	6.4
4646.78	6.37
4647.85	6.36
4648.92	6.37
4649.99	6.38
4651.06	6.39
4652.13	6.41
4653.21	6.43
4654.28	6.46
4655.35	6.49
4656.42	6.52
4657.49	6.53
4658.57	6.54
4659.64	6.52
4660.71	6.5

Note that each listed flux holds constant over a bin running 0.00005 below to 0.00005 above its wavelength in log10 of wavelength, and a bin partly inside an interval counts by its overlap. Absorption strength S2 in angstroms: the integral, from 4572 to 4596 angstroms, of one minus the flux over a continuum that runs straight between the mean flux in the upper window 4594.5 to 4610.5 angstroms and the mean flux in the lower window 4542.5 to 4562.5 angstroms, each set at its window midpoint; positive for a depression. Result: 1.2 angstroms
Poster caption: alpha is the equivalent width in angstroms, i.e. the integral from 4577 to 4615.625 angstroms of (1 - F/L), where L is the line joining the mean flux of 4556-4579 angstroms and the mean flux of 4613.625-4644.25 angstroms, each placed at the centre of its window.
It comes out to 0.5 angstroms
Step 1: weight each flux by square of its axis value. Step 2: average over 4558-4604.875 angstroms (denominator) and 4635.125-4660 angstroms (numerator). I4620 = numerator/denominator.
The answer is 1.06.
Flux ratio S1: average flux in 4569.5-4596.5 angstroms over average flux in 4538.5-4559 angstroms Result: 0.97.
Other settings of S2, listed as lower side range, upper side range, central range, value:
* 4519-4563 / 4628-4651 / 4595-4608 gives -0.2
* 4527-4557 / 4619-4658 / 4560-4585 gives 0.6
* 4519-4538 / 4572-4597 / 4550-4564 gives -0.7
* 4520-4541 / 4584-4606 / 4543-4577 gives 0.1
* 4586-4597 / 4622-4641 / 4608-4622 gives 0.1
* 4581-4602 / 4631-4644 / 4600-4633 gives -0.4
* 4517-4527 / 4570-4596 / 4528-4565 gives -1.2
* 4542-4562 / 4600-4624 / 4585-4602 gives 0.1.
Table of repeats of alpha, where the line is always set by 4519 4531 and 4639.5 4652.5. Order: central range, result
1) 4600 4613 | -0.21 angstroms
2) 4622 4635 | -0.11 angstroms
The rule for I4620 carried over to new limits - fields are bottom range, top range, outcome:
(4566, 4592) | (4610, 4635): 1.08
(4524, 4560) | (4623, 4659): 1.08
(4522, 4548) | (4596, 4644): 1.07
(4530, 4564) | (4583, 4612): 1.02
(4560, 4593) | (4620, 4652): 1.07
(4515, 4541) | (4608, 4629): 1.06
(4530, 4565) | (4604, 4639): 1.04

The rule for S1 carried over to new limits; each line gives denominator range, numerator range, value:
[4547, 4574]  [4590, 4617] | 1.02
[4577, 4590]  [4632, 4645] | 1.09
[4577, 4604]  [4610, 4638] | 1.03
